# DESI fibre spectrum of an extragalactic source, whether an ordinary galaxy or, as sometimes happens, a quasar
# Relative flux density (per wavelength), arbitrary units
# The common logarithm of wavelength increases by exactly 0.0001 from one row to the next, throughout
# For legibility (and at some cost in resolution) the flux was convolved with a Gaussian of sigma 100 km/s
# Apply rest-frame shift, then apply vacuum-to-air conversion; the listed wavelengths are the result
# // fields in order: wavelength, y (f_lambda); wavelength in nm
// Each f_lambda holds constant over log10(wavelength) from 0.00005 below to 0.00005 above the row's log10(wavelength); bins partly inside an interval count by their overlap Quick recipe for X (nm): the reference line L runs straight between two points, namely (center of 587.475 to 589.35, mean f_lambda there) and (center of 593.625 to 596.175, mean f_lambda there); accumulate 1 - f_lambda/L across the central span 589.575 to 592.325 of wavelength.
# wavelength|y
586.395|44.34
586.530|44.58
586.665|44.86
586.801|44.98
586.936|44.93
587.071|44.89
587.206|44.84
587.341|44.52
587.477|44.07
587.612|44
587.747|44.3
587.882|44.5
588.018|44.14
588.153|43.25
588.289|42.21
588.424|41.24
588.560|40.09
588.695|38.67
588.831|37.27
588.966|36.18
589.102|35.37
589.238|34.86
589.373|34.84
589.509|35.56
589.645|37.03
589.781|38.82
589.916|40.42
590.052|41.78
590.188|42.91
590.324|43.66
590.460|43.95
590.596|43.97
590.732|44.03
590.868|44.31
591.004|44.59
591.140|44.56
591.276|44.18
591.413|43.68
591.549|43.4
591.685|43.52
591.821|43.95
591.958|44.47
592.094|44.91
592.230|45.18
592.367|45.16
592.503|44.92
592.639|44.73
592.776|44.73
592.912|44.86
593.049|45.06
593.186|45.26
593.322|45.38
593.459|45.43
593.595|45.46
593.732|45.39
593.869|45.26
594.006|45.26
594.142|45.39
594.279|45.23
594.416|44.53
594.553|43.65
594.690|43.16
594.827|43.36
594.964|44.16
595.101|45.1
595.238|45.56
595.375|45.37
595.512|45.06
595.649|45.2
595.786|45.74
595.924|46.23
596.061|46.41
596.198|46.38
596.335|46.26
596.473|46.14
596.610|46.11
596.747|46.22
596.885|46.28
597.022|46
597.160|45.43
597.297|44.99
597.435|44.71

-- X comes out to -0.06 nm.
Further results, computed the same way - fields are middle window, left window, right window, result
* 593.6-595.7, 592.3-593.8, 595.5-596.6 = 0.04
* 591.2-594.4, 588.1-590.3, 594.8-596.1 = -0.17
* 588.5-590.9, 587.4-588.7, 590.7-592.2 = 0.22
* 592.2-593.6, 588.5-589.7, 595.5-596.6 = -0.11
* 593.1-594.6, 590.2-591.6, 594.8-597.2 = -0.01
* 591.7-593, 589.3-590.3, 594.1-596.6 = -0.09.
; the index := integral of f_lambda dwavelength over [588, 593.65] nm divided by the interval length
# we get 42.3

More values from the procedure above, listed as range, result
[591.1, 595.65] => 44.7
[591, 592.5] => 44.3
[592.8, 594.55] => 45.1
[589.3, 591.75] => 41.9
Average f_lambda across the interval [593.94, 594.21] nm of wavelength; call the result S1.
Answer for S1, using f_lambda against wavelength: 45.5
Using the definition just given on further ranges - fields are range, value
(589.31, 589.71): 35.8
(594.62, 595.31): 44.3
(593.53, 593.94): 45.3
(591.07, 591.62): 43.9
